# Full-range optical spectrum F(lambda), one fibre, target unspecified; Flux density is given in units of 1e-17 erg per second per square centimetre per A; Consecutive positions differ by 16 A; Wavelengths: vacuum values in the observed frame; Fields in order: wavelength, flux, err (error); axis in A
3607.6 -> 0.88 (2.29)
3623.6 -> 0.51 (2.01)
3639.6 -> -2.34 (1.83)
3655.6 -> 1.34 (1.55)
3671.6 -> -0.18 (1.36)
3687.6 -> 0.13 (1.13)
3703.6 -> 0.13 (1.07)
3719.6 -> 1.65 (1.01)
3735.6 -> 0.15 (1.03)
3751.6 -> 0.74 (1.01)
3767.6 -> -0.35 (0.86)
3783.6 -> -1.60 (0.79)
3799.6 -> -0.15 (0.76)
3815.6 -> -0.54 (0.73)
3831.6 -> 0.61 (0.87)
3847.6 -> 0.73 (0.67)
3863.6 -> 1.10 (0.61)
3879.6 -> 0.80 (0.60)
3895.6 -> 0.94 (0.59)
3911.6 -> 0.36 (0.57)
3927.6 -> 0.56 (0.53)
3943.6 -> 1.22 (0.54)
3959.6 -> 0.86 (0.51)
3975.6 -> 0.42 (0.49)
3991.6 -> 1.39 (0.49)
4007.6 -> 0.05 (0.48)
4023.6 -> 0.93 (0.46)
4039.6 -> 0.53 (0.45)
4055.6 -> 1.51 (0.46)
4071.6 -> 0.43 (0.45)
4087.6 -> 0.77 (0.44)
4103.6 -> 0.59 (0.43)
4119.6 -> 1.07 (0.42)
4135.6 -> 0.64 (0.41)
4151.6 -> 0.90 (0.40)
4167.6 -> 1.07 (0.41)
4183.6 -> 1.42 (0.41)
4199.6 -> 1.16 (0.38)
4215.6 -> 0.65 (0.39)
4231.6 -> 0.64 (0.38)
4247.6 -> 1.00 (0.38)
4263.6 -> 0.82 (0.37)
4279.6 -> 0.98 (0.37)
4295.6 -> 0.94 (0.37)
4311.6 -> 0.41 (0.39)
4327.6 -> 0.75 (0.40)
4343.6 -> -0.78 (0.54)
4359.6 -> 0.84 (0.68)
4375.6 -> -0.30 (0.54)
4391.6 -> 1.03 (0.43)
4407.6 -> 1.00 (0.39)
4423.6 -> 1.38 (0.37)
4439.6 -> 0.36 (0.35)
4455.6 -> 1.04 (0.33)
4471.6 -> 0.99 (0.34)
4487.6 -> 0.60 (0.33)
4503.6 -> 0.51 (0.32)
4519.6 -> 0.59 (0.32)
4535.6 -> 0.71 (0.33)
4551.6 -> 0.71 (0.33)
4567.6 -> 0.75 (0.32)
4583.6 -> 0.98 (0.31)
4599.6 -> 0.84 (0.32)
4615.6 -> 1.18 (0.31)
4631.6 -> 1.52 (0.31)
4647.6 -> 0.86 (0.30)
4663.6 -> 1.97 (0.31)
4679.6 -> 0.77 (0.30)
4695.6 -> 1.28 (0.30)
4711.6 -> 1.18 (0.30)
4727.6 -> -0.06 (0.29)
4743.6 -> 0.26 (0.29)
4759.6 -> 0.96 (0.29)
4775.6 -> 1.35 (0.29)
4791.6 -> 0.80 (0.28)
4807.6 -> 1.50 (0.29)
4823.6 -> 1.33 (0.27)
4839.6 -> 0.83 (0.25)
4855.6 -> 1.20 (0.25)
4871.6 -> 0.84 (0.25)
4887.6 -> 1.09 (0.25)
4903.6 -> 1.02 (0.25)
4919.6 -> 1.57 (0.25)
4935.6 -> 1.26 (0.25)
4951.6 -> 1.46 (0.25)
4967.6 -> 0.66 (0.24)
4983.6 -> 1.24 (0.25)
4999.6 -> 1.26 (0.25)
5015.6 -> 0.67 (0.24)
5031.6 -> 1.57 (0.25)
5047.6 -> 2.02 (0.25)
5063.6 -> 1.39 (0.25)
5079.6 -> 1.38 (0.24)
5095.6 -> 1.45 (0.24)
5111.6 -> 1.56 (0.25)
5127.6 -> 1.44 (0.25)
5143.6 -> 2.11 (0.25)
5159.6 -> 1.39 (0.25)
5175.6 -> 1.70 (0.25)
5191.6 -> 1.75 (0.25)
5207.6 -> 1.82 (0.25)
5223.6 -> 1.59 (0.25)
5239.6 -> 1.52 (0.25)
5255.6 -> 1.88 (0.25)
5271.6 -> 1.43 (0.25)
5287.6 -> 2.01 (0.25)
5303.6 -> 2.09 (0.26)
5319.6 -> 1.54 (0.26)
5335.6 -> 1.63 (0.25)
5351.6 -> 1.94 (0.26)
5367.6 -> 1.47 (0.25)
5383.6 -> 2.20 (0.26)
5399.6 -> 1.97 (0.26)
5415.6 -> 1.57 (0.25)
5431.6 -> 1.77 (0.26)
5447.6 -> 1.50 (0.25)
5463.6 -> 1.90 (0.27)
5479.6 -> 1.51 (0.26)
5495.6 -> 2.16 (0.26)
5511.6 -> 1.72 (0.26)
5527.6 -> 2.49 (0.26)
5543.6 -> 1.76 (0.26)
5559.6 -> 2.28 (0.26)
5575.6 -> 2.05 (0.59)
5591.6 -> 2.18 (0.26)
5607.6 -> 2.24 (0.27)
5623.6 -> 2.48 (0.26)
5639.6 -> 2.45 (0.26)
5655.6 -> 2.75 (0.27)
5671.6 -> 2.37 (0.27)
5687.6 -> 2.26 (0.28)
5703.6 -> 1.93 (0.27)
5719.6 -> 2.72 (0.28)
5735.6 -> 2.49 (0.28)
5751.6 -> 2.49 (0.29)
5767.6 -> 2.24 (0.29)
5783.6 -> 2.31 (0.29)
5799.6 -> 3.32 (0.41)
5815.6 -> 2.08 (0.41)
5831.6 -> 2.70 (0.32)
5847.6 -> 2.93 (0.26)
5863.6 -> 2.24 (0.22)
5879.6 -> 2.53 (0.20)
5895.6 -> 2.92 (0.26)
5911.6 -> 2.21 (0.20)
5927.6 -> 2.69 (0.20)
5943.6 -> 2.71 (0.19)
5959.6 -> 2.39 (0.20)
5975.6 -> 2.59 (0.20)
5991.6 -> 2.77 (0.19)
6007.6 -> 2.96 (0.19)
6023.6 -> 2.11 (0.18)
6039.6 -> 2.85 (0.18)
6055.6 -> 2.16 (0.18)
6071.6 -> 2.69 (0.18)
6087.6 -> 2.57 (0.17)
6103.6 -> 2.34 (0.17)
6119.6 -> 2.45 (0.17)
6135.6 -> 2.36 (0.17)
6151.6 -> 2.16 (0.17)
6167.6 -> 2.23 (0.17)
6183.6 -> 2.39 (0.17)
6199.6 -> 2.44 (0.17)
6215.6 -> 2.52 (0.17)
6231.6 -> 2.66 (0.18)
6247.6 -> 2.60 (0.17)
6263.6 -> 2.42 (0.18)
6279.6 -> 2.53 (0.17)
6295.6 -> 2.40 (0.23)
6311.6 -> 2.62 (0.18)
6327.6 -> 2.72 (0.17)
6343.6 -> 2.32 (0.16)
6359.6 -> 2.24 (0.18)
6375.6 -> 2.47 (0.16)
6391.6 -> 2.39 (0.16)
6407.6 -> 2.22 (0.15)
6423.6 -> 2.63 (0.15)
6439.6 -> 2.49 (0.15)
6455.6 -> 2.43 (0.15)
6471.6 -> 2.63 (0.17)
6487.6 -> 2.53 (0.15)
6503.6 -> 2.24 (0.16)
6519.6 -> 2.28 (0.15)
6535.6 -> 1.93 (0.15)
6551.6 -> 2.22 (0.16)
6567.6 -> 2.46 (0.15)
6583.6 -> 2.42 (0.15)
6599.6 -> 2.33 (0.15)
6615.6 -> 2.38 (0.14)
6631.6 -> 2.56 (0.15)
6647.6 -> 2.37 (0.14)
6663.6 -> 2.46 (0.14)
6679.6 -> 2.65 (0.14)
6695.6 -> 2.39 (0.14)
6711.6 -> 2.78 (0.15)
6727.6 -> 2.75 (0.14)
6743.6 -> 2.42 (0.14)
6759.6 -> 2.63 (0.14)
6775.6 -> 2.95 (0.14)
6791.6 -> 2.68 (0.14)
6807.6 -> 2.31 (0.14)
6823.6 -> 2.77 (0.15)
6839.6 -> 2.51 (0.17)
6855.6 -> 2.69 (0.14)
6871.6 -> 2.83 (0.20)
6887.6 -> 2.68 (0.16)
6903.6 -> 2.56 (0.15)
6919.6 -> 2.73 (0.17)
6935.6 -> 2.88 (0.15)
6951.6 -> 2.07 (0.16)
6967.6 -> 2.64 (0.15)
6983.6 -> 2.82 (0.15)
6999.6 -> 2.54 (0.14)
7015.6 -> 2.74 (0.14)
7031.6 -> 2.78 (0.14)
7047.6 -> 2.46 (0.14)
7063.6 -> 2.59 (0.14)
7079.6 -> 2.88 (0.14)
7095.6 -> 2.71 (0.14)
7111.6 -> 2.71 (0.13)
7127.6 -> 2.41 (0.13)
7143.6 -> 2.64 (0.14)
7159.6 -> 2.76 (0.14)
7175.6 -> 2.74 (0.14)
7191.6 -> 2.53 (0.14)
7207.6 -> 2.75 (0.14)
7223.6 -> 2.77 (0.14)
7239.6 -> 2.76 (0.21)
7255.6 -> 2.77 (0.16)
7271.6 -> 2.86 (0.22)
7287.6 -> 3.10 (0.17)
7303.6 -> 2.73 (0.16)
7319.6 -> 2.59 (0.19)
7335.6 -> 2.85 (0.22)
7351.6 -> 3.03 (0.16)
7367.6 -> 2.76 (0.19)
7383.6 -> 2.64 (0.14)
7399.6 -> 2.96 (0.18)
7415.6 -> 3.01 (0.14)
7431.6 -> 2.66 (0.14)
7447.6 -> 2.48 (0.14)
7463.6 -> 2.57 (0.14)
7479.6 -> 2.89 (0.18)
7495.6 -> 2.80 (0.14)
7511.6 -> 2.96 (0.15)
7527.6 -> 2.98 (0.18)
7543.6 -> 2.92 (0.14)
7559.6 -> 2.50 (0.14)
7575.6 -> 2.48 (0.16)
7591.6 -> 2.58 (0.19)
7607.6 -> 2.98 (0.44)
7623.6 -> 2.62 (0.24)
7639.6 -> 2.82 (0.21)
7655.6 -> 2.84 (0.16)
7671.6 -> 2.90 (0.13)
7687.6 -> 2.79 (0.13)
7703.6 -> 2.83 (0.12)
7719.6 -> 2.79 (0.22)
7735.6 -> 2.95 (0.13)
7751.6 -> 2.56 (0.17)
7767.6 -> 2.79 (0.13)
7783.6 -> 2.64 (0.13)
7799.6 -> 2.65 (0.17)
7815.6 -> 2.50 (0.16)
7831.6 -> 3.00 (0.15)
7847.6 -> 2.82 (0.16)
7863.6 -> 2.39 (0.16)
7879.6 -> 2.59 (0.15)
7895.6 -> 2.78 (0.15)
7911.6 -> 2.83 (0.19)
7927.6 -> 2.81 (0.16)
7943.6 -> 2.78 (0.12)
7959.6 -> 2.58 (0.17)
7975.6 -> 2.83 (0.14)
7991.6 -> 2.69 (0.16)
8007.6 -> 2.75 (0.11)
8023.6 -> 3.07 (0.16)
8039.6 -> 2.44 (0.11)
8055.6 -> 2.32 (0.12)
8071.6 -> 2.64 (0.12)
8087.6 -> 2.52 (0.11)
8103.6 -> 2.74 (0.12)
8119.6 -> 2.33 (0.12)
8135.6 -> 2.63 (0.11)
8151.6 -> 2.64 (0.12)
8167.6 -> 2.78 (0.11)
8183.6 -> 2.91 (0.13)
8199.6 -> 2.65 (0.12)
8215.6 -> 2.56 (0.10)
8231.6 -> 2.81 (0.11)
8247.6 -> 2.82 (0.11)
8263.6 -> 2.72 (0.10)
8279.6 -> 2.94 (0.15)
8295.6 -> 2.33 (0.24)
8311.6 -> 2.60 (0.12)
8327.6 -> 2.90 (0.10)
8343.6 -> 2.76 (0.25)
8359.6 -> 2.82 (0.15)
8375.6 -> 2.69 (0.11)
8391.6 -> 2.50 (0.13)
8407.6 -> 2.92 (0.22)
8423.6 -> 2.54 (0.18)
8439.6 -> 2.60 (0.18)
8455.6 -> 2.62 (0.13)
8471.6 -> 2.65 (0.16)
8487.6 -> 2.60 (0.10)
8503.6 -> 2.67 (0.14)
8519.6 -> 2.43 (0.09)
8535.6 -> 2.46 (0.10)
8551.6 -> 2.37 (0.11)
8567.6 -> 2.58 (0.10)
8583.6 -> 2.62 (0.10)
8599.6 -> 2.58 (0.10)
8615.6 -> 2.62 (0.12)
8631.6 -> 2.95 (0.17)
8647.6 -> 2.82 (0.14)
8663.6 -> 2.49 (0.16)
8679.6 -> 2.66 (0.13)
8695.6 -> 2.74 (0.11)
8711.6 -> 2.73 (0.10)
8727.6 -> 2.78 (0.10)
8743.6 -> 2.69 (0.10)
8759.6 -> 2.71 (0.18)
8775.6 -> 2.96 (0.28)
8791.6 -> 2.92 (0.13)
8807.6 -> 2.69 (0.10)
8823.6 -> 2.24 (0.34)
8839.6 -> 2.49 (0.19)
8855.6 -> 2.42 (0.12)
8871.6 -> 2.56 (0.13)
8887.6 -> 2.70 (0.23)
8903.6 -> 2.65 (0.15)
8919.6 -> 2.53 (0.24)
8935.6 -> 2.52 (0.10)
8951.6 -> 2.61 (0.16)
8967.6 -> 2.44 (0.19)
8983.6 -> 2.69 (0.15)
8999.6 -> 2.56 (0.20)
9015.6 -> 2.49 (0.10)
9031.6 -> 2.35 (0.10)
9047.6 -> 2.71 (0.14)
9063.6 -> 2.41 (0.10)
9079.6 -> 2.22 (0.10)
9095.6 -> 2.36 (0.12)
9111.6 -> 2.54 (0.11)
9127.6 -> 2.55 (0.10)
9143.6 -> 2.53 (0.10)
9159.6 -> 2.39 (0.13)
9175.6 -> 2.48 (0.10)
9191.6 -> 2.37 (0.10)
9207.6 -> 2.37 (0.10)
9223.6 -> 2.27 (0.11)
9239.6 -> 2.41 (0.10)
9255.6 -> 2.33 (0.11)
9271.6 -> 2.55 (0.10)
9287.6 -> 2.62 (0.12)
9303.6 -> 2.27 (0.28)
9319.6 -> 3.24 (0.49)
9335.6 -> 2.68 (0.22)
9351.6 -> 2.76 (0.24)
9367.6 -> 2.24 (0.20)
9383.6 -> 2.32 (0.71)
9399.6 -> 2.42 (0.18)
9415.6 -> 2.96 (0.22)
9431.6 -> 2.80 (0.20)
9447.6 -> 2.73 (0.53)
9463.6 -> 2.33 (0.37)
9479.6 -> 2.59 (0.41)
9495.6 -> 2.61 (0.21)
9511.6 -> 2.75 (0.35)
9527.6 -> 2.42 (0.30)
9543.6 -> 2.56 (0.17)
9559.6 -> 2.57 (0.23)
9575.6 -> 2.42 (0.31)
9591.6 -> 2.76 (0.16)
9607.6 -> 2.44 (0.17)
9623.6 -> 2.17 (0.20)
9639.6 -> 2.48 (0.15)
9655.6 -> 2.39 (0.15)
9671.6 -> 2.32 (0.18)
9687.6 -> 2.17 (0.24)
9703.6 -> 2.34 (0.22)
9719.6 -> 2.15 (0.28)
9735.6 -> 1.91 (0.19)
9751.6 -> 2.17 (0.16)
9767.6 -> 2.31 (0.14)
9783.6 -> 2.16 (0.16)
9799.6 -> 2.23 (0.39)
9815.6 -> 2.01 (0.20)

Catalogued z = 0.26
